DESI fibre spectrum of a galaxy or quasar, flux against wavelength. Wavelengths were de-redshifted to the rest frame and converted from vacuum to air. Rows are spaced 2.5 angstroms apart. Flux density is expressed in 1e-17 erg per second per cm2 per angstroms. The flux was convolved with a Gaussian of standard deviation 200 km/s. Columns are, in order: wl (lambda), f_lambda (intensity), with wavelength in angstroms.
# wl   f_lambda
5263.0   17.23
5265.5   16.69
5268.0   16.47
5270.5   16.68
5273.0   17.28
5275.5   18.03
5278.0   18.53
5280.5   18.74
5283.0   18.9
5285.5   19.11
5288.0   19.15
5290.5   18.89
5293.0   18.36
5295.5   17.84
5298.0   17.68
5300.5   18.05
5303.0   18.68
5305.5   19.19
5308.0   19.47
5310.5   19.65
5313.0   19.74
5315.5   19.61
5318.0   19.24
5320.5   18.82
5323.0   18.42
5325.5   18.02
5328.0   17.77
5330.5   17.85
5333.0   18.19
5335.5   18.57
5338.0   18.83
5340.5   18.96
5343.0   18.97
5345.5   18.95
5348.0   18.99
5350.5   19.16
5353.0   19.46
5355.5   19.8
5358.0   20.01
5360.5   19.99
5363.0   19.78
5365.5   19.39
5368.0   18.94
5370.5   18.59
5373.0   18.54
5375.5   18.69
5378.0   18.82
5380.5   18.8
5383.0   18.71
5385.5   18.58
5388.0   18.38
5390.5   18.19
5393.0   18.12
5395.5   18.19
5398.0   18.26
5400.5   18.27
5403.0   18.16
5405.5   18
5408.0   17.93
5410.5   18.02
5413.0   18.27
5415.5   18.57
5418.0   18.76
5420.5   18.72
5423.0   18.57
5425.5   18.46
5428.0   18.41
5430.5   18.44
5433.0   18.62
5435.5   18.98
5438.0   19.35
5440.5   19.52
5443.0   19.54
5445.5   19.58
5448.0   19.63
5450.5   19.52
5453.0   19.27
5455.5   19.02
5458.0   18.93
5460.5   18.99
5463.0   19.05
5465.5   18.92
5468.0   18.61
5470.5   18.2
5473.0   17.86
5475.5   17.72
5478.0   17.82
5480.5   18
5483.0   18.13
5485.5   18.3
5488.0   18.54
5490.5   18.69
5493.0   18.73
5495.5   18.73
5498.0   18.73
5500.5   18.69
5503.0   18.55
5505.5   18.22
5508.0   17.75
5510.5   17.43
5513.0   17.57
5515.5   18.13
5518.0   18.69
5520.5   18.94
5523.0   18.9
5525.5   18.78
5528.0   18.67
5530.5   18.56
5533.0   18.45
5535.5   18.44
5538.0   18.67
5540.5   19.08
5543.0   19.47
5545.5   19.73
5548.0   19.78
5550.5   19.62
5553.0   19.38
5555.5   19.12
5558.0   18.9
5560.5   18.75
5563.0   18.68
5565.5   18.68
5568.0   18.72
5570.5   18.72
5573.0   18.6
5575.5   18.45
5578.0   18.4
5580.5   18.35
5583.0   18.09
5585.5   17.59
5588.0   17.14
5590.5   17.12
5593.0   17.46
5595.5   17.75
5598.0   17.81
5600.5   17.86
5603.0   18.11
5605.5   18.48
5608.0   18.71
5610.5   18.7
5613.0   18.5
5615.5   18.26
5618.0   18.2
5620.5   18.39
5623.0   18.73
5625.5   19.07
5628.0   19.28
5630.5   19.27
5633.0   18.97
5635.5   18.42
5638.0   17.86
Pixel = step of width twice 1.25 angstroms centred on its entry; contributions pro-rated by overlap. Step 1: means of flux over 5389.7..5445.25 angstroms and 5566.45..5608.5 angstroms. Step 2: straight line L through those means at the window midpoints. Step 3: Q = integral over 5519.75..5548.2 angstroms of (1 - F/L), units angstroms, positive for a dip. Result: -1.1 angstroms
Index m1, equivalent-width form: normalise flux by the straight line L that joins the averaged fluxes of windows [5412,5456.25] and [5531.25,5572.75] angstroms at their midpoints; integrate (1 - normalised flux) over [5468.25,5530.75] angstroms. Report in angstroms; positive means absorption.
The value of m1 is 2.1 angstroms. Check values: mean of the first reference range 19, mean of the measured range 18.3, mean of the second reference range 19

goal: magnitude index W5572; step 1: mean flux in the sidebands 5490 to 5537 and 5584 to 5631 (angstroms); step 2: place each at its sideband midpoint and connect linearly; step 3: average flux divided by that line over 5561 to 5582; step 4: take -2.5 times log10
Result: -0.02 mag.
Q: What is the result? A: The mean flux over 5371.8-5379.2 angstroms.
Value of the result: 18.7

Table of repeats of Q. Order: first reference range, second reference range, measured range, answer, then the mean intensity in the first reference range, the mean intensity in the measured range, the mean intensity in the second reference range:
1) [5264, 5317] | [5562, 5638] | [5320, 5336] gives 0.2 angstroms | 18.4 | 18.2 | 18.3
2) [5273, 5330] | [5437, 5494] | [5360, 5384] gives -0.4 angstroms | 18.7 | 19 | 18.8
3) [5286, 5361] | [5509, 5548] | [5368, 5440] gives 1.1 angstroms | 18.9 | 18.5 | 18.7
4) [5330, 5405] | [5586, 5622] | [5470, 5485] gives 0.4 angstroms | 18.8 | 18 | 18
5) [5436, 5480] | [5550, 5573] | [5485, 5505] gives 0.3 angstroms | 18.9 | 18.6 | 18.9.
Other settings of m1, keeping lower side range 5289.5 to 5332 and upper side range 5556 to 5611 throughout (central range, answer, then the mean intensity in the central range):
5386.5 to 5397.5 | 0.2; 18.2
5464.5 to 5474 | 0.0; 18.4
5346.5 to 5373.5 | -1.1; 19.4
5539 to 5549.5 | -0.7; 19.5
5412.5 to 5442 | -0.4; 18.7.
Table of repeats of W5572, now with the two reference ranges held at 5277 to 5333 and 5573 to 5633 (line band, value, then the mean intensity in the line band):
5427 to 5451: -0.04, 19.2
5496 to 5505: -0.01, 18.6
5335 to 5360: -0.03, 19.2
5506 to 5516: 0.04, 17.7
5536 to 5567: -0.05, 19.1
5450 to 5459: -0.04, 19.2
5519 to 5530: -0.02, 18.8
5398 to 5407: 0.02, 18.2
